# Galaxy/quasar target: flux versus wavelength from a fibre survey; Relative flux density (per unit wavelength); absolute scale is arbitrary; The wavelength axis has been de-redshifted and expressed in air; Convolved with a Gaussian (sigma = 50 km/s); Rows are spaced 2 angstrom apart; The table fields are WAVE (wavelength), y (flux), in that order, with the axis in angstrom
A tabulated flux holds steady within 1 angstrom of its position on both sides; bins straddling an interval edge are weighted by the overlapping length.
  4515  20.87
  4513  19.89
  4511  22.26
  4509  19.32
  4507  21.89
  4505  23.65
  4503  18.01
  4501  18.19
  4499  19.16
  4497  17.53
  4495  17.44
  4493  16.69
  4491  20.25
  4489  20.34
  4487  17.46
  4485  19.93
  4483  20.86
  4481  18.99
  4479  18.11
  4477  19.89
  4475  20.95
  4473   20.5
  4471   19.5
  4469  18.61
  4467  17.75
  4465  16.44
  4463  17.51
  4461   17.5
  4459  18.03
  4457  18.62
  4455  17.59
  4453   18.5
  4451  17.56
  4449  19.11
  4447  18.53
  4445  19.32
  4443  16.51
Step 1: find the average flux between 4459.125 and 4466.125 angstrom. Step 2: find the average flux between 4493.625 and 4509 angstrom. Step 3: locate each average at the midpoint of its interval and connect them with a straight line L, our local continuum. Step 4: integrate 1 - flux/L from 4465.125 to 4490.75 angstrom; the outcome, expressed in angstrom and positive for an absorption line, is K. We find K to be -1.8 angstrom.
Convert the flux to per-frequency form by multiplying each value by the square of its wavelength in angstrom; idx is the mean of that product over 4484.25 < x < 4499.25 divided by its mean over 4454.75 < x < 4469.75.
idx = 1.06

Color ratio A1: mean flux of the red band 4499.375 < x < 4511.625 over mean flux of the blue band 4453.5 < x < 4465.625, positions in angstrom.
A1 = 1.16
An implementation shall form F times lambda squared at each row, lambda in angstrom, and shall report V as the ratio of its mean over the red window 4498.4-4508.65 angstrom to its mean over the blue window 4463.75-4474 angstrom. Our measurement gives 1.10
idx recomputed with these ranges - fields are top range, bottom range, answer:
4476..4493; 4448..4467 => 1.09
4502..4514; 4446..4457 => 1.17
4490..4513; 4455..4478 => 1.06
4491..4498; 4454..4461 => 1.00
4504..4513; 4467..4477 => 1.11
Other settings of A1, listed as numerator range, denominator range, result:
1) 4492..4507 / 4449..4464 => 1.05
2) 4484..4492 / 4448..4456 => 1.07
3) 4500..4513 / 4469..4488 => 1.05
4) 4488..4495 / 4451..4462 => 1.05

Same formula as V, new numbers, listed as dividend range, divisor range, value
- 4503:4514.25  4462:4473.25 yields 1.18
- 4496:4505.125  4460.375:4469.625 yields 1.10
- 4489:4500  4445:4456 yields 1.02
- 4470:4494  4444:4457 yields 1.07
